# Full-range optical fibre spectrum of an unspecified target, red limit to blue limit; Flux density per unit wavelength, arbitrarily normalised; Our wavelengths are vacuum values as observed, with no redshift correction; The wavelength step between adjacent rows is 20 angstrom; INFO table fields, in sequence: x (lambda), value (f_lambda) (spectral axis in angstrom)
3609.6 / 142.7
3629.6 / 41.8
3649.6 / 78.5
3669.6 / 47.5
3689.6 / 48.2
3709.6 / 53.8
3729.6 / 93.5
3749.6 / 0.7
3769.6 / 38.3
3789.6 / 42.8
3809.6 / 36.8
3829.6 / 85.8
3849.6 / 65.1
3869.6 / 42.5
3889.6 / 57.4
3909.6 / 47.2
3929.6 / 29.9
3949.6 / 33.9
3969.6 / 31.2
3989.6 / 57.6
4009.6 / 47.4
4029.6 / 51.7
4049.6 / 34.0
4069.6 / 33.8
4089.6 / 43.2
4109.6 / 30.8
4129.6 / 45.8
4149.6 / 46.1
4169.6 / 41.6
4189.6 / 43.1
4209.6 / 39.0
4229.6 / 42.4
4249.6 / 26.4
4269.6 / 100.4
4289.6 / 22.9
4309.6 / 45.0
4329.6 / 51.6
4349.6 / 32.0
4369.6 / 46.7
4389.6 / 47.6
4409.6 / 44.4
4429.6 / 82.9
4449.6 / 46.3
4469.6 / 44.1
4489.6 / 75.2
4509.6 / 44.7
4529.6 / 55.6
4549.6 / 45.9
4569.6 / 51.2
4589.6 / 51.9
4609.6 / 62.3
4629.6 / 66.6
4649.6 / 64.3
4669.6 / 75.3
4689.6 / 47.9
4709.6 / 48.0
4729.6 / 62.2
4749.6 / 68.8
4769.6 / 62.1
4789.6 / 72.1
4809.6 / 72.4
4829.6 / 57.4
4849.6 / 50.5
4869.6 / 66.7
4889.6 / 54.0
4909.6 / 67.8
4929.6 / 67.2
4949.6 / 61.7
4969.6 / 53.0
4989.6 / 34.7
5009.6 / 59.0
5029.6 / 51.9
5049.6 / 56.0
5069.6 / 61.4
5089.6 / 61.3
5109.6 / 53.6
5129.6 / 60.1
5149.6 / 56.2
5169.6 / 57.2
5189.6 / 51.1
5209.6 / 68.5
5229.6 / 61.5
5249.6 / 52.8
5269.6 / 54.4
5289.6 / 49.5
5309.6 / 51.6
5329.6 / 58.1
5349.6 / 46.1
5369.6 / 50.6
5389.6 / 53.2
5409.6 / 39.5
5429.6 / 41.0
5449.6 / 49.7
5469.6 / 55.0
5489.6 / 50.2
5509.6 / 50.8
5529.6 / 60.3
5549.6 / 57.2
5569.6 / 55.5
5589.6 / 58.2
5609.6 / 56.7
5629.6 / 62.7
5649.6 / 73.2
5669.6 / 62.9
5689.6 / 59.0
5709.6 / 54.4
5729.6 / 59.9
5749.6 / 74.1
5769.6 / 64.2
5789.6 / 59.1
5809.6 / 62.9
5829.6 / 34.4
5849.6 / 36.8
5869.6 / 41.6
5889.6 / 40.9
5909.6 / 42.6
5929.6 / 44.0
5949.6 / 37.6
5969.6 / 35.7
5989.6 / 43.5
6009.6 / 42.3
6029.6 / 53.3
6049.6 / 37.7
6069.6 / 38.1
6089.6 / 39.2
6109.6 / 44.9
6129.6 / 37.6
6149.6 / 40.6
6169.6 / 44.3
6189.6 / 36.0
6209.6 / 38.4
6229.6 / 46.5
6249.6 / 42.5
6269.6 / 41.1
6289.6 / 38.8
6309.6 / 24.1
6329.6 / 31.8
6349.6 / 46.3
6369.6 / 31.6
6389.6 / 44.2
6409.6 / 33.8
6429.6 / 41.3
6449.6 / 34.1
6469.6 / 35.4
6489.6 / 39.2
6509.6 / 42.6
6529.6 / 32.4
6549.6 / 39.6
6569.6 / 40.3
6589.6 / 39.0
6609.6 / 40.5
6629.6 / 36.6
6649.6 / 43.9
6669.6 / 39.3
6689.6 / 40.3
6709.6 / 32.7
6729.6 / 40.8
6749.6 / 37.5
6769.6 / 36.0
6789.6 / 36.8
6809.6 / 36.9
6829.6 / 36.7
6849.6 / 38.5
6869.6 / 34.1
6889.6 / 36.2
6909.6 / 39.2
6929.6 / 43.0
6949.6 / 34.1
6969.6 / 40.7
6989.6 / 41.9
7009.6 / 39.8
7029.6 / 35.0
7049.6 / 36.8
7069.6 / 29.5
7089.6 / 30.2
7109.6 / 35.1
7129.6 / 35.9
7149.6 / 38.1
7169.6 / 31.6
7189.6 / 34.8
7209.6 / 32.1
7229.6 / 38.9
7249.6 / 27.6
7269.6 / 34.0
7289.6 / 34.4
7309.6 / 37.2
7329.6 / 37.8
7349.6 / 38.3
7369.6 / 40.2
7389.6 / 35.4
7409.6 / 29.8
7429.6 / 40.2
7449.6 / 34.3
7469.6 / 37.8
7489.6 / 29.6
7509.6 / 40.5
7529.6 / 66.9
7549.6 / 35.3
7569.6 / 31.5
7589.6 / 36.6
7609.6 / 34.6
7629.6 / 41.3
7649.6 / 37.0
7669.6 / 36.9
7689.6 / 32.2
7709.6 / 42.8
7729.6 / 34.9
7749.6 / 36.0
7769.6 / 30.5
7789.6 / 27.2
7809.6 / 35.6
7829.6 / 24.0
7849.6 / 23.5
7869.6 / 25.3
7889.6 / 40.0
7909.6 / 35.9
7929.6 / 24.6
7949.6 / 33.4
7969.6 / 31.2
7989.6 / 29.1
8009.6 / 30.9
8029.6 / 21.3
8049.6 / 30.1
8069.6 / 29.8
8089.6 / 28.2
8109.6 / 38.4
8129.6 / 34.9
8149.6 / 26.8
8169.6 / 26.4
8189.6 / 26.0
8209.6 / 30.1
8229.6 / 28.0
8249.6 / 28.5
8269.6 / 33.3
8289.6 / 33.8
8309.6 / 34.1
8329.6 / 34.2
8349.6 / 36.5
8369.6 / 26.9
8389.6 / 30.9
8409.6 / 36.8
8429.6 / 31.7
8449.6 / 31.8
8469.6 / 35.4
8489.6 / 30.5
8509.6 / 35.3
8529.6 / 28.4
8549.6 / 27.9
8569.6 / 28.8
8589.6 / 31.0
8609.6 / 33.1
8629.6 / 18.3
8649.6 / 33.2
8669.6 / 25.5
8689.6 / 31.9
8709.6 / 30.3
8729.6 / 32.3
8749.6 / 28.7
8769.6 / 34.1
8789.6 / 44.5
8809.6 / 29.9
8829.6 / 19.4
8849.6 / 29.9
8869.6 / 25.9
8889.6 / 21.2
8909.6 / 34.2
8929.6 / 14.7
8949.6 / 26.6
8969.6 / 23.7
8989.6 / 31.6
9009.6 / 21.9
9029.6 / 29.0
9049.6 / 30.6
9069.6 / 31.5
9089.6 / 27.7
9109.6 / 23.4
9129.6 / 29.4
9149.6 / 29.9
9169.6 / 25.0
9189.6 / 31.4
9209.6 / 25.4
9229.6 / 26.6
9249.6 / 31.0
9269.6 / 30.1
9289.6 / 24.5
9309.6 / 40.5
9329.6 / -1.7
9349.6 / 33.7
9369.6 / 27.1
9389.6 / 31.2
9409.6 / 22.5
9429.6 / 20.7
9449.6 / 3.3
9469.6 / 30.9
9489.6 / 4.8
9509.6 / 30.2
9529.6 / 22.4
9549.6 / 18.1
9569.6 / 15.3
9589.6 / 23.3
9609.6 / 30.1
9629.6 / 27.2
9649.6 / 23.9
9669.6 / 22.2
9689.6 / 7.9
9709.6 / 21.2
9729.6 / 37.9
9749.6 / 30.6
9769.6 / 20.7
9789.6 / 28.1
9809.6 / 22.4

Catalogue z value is 0.147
